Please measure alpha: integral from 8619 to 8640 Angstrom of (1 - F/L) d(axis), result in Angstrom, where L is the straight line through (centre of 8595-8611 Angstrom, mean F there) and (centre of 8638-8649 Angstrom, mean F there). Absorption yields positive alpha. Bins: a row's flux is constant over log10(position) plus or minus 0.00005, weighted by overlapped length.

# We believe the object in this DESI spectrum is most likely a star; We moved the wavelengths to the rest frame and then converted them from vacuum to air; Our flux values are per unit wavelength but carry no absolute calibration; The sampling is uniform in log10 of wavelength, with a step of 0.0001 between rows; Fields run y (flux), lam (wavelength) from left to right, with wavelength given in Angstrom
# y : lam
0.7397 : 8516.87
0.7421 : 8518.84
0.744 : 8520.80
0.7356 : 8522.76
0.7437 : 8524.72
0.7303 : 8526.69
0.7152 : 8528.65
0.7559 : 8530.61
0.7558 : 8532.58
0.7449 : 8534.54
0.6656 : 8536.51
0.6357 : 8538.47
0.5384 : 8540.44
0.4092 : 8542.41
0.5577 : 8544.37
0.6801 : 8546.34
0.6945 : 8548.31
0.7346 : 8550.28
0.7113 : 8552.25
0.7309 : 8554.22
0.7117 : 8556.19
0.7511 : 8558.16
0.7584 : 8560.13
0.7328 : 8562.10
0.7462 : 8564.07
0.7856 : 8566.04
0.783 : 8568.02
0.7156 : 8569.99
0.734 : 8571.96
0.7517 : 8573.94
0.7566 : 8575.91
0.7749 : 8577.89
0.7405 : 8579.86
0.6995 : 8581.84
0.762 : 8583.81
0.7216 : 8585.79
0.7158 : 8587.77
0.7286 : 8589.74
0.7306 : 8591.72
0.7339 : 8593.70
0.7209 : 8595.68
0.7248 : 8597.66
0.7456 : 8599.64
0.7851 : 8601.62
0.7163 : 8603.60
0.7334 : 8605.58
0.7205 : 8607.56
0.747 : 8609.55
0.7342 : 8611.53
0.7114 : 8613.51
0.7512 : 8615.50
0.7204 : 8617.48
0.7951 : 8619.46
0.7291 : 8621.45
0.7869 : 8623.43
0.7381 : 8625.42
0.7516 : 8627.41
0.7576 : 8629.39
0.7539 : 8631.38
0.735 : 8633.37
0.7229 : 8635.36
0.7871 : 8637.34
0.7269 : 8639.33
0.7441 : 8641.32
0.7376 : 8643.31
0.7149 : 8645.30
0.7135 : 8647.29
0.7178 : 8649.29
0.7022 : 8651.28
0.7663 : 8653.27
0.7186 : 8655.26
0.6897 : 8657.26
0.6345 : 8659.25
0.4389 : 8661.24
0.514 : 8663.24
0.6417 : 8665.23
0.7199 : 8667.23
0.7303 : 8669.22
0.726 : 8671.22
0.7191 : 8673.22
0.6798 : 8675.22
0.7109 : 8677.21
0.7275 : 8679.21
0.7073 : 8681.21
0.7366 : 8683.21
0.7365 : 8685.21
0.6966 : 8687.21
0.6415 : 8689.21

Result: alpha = -0.61 Angstrom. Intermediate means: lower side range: 0.737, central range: 0.752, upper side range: 0.728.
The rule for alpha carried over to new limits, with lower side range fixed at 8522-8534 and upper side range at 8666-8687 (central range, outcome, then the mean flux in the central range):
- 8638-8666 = 1.71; 0.677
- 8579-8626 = -0.55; 0.737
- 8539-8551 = 2.22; 0.601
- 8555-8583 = -0.46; 0.746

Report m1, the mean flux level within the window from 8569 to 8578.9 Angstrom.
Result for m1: 0.747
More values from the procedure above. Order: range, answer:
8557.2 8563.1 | 0.748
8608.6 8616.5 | 0.736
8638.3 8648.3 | 0.727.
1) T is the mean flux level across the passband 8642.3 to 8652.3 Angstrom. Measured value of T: 0.717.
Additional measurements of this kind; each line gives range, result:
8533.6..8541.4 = 0.646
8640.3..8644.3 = 0.741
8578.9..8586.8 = 0.73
